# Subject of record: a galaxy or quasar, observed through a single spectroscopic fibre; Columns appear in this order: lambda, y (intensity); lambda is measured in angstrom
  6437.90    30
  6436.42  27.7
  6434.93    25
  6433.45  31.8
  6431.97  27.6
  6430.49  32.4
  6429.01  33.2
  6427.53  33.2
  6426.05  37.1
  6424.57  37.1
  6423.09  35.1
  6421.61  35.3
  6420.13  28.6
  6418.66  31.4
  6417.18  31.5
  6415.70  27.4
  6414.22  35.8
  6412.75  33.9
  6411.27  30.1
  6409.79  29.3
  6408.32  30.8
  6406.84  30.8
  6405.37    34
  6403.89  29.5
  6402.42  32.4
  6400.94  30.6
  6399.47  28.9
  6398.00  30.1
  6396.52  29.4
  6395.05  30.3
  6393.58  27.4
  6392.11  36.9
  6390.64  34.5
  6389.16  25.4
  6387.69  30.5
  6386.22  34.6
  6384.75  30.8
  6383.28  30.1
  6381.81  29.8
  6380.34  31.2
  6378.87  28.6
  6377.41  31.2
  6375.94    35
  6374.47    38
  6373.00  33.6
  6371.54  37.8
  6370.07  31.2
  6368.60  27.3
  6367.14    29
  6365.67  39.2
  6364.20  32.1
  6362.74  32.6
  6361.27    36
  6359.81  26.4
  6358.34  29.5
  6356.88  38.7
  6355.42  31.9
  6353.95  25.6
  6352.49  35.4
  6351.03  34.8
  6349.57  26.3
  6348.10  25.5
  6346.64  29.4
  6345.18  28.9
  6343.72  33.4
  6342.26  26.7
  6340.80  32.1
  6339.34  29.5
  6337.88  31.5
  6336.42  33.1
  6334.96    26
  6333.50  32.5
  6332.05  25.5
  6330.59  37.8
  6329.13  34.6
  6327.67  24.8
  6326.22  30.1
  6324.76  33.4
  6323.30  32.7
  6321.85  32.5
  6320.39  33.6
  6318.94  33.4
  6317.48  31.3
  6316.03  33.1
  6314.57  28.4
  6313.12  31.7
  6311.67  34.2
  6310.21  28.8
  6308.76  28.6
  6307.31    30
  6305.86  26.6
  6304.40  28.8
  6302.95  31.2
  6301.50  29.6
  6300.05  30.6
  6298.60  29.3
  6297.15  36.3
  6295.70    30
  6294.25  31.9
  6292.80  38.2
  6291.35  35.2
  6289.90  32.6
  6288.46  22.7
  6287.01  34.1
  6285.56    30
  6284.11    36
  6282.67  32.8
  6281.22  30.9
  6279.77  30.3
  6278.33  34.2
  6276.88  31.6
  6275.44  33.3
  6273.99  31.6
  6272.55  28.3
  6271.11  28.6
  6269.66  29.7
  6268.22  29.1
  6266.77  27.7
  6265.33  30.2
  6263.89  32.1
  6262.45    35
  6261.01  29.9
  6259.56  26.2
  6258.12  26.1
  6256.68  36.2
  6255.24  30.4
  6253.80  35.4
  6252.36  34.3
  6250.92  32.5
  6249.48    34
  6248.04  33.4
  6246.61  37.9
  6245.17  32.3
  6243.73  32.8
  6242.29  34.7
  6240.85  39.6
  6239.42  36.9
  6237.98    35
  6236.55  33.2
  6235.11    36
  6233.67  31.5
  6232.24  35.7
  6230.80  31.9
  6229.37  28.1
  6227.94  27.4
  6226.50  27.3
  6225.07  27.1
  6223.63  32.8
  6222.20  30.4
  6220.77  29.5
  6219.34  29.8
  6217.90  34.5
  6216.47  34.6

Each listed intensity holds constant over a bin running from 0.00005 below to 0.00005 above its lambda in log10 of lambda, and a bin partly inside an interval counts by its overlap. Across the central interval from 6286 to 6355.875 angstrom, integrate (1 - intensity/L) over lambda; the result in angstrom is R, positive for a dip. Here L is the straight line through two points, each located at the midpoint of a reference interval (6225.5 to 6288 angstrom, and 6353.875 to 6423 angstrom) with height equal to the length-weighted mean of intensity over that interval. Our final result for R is 2.2 angstrom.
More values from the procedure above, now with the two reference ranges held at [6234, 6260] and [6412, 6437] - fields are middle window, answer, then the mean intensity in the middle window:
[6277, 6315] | 2.3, 31.3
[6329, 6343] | 0.9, 30.8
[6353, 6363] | 0.3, 31.6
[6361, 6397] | 0.5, 32.1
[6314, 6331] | 0.5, 32.1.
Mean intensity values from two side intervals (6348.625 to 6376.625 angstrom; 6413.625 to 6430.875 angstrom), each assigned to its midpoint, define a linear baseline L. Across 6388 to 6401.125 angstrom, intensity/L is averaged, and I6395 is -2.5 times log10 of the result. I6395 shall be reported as 0.09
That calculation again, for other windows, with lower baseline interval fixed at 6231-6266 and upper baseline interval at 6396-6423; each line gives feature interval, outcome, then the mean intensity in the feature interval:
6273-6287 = 0.02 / 32.3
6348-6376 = -0.02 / 32.4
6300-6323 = 0.06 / 30.8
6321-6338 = 0.04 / 31.2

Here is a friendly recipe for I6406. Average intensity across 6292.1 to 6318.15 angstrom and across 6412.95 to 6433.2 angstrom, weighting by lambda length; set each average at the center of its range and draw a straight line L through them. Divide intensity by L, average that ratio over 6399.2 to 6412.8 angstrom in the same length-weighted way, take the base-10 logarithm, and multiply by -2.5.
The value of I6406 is 0.05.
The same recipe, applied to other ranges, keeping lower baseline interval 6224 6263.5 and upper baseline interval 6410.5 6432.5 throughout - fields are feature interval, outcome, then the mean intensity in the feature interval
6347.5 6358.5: 0.053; 31.1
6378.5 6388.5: 0.063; 30.8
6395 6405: 0.082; 30.3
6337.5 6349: 0.110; 29.5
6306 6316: 0.082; 30.3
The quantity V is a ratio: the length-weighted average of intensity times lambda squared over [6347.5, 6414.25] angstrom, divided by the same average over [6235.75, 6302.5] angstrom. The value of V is 1.01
